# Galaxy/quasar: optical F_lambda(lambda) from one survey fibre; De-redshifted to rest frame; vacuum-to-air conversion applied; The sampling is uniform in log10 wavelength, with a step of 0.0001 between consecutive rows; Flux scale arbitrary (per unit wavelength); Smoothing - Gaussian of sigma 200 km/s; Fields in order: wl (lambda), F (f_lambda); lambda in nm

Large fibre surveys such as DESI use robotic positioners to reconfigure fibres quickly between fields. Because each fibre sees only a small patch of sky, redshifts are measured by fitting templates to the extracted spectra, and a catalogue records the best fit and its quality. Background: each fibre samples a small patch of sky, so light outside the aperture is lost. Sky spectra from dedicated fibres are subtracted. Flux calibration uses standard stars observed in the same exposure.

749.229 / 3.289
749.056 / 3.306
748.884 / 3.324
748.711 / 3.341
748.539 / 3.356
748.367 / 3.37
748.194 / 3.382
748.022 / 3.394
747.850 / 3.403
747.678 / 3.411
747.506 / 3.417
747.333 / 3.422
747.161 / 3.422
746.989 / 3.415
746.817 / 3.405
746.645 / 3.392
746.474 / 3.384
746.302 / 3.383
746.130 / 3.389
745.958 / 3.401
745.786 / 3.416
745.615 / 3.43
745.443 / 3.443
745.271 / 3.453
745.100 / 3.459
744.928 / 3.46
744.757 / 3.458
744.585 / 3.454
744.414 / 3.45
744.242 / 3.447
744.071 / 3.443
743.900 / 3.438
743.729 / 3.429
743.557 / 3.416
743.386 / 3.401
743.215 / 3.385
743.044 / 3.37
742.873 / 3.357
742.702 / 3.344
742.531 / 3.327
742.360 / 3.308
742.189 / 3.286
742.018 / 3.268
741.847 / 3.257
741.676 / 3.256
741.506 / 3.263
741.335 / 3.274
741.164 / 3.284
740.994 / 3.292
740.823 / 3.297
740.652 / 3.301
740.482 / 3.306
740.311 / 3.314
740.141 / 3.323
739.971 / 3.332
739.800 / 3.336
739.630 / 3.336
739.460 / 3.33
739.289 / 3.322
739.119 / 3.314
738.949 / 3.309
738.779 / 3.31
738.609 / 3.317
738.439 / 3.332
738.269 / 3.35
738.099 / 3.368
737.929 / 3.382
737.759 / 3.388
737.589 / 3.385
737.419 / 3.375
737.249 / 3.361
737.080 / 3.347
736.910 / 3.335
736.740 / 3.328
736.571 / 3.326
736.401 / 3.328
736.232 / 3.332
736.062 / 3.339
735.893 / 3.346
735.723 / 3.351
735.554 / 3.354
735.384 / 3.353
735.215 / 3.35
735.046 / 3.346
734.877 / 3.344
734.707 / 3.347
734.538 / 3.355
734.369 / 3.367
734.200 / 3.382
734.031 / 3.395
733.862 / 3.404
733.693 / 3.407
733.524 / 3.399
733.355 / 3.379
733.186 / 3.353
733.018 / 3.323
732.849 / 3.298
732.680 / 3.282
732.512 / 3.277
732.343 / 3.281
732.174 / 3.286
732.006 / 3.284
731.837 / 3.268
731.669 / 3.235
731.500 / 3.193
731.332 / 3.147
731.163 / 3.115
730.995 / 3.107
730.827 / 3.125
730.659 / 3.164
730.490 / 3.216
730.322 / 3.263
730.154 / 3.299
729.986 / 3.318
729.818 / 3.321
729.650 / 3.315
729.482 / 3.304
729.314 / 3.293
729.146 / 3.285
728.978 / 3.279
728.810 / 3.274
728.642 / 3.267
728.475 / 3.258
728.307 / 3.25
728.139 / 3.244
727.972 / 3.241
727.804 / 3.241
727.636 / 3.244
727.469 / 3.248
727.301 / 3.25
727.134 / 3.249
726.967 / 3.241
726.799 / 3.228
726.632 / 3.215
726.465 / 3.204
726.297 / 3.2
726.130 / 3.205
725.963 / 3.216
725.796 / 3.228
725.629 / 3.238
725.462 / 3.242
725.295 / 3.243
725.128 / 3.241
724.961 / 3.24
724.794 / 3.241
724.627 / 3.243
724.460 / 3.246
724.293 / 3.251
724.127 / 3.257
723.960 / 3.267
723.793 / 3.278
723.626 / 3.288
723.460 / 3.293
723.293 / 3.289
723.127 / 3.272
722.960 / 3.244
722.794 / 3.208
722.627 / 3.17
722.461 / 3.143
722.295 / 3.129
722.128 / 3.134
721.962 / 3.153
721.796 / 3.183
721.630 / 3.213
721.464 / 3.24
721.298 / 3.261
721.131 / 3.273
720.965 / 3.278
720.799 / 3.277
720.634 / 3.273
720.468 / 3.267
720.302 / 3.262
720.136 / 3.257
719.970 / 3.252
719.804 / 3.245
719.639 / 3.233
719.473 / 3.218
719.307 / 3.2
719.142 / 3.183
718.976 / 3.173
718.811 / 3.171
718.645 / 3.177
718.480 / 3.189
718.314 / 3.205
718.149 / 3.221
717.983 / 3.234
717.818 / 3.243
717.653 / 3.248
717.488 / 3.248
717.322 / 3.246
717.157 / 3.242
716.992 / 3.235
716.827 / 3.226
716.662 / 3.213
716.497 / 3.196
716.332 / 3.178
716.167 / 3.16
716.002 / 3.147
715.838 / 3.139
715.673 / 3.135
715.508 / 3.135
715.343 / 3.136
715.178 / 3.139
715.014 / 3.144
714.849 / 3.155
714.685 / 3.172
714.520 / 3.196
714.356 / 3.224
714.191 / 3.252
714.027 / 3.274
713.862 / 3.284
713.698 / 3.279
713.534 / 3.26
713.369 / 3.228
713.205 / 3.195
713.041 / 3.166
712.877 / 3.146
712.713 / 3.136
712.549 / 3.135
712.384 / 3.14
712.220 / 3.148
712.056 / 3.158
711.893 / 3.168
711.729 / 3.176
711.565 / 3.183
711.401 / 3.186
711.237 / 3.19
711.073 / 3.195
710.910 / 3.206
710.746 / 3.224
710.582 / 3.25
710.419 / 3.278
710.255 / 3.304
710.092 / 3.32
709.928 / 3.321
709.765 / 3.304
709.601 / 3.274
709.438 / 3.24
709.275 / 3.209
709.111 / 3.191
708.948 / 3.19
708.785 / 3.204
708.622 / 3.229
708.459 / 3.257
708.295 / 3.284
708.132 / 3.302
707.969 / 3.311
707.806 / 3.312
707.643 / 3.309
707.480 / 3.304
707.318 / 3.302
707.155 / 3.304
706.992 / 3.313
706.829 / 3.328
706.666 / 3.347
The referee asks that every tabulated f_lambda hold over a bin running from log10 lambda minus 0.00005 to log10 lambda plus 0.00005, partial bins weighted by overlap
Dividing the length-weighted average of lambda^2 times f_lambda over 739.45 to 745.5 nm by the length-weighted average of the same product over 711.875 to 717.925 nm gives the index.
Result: 1.1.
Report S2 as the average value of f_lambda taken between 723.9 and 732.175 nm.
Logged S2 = 3.24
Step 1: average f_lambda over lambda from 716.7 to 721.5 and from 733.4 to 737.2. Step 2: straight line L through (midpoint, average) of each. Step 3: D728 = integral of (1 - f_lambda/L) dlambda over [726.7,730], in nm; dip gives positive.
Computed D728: 0.037 nm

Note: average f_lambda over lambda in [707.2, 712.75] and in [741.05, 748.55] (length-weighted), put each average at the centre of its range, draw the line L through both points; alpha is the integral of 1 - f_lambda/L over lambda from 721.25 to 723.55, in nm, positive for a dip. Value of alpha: 0.06 nm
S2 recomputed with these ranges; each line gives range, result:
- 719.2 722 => 3.24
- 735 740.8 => 3.34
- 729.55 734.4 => 3.28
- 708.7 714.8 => 3.22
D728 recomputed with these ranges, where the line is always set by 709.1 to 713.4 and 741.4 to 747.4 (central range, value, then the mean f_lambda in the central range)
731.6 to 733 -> 0.019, 3.28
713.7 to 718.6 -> 0.053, 3.2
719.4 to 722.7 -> 0.040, 3.22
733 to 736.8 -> -0.022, 3.36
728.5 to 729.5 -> 0.008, 3.28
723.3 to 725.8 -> 0.021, 3.25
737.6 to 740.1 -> 0.015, 3.34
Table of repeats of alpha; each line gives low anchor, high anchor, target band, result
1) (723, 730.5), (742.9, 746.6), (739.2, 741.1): 0.04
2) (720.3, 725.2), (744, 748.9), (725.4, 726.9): 0.02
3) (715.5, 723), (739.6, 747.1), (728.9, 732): 0.04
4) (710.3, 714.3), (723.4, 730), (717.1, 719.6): 0.01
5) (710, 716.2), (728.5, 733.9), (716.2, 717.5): 0.00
